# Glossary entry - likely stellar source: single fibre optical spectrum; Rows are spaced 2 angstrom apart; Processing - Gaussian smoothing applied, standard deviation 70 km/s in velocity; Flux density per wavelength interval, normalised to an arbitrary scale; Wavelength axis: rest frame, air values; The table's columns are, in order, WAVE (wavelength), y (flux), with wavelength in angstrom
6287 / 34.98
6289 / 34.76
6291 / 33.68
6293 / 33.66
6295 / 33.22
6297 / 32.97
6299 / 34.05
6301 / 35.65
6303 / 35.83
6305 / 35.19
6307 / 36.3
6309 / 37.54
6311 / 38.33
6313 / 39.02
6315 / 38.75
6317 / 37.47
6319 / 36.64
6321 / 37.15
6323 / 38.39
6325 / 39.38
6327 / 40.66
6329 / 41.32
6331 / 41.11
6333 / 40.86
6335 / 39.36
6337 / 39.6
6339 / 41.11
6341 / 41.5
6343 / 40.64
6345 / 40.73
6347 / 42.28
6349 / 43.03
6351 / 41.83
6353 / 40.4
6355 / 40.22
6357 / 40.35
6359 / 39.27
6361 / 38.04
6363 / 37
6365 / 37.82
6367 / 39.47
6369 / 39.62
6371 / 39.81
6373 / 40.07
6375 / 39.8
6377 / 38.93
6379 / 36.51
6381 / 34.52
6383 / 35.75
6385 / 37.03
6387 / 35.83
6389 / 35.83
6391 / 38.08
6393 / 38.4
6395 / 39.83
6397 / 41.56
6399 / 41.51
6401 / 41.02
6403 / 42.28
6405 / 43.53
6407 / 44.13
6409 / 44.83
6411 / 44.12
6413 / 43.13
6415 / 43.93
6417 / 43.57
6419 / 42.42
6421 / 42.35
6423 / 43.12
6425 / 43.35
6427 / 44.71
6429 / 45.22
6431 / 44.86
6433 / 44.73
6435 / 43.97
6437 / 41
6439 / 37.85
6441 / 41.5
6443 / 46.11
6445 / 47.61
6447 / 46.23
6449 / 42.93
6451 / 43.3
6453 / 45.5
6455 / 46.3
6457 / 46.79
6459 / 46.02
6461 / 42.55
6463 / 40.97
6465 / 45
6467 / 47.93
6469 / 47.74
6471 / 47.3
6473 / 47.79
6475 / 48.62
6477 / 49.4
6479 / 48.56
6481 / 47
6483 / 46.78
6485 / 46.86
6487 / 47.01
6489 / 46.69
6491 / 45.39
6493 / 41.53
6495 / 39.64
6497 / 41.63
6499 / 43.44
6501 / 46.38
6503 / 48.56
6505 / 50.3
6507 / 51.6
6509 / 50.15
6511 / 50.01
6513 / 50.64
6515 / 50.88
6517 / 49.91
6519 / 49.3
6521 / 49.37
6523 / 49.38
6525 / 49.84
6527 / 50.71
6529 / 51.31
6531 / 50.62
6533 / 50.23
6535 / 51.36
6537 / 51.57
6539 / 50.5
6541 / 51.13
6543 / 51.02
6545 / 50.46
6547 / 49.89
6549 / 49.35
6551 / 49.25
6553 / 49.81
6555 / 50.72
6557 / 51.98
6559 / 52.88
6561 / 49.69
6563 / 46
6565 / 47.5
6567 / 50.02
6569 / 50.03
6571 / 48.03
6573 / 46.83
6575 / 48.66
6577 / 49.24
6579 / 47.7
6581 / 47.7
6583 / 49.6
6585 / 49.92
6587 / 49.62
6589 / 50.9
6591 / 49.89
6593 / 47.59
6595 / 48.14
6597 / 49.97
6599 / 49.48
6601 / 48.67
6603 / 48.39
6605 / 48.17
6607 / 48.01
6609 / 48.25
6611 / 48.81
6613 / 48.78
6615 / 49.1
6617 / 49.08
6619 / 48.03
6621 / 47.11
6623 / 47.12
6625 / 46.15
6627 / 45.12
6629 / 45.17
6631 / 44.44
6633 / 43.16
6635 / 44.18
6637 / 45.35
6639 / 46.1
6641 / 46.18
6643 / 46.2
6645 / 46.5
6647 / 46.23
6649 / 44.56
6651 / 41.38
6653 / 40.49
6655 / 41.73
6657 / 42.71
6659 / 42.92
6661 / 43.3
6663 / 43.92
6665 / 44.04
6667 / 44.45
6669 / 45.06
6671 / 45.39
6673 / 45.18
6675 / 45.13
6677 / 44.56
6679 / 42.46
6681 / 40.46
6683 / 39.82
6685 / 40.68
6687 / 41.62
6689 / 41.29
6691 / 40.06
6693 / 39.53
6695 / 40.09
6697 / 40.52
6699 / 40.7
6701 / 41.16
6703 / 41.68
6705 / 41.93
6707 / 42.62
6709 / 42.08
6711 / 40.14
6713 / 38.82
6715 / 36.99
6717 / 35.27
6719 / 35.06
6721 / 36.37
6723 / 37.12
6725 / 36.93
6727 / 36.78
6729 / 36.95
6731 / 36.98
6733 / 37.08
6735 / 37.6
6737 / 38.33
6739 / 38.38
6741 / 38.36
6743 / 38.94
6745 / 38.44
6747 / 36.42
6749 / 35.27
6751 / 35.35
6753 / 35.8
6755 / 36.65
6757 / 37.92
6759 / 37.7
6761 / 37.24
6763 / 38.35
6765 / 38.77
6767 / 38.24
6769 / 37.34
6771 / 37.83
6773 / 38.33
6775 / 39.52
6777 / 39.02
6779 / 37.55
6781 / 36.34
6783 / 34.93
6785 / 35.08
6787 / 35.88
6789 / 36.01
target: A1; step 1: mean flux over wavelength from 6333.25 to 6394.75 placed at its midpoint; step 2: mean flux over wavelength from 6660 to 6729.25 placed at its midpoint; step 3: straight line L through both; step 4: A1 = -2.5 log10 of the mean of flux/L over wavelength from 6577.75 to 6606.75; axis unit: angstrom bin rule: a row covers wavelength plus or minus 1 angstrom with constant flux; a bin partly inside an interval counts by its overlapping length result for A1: -0.21 mag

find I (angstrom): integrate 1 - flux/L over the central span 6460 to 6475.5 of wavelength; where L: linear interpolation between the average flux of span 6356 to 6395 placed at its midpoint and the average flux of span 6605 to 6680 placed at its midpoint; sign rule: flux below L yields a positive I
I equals -2.03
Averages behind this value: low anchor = 38.1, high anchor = 45.3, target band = 45.9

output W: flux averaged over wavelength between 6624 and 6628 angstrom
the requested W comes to 45.6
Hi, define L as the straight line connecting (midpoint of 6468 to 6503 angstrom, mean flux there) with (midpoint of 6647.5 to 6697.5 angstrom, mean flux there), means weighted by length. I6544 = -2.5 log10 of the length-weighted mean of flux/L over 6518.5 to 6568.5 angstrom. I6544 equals -0.12 mag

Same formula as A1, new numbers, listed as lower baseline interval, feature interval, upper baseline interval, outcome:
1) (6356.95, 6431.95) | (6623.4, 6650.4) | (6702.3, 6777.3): -0.17 mag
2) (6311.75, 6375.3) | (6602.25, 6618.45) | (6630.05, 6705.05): -0.15 mag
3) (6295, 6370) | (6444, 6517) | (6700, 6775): -0.21 mag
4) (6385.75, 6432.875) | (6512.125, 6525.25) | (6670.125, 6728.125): -0.20 mag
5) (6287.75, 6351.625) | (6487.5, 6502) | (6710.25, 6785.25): -0.16 mag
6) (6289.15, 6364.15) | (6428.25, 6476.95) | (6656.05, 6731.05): -0.15 mag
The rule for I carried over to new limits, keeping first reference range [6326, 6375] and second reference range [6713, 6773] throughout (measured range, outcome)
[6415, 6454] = -4.0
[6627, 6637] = -1.7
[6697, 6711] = -1.5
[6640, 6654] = -2.4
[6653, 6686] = -4.7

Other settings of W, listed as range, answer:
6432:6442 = 41.8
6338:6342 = 41.3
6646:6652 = 44.1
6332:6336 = 40.1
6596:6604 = 49.1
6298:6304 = 35.2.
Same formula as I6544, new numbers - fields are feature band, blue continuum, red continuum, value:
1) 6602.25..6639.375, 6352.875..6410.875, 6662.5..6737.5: -0.168 mag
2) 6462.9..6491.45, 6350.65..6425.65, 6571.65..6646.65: -0.093 mag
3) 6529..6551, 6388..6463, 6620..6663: -0.155 mag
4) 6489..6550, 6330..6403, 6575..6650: -0.101 mag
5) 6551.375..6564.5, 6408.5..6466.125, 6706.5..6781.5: -0.204 mag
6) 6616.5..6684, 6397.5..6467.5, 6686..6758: -0.121 mag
